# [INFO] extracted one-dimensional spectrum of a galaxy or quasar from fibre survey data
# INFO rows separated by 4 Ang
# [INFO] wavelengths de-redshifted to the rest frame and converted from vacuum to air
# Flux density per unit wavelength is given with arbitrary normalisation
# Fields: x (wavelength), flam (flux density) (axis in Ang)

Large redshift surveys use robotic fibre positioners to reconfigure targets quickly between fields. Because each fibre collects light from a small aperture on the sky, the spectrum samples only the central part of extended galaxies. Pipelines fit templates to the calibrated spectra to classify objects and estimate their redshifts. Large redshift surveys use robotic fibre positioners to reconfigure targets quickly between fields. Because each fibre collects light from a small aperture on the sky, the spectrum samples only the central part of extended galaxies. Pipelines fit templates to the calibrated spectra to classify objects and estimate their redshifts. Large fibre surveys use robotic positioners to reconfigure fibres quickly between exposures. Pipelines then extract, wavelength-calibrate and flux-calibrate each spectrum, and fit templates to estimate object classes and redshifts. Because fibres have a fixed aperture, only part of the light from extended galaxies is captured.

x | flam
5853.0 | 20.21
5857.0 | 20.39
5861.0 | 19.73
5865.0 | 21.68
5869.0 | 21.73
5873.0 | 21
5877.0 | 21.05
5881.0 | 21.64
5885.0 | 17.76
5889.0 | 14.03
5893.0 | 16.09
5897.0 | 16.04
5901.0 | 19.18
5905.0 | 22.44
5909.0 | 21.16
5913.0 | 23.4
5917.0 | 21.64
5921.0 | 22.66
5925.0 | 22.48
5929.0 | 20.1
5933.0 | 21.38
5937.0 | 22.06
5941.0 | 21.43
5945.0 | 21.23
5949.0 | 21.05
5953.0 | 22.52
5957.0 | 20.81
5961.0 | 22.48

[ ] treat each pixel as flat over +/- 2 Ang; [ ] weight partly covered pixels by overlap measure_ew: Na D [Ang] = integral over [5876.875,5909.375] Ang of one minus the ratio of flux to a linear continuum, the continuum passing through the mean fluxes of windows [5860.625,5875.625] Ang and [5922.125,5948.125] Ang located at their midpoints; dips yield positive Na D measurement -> 4.1 Ang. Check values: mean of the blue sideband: 21.2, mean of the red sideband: 21.5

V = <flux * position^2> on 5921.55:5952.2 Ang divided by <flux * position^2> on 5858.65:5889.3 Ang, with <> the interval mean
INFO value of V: 1.09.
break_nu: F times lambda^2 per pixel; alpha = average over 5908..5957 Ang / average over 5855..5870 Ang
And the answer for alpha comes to 1.07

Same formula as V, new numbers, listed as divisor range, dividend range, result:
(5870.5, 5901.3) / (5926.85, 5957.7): 1.19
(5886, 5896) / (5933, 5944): 1.42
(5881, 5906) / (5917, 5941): 1.24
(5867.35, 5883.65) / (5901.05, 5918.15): 1.04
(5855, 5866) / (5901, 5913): 1.07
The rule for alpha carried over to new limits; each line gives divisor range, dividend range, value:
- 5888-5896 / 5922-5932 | 1.42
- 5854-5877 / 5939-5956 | 1.06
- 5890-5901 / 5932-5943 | 1.33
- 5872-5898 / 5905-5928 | 1.23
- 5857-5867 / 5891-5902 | 0.83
